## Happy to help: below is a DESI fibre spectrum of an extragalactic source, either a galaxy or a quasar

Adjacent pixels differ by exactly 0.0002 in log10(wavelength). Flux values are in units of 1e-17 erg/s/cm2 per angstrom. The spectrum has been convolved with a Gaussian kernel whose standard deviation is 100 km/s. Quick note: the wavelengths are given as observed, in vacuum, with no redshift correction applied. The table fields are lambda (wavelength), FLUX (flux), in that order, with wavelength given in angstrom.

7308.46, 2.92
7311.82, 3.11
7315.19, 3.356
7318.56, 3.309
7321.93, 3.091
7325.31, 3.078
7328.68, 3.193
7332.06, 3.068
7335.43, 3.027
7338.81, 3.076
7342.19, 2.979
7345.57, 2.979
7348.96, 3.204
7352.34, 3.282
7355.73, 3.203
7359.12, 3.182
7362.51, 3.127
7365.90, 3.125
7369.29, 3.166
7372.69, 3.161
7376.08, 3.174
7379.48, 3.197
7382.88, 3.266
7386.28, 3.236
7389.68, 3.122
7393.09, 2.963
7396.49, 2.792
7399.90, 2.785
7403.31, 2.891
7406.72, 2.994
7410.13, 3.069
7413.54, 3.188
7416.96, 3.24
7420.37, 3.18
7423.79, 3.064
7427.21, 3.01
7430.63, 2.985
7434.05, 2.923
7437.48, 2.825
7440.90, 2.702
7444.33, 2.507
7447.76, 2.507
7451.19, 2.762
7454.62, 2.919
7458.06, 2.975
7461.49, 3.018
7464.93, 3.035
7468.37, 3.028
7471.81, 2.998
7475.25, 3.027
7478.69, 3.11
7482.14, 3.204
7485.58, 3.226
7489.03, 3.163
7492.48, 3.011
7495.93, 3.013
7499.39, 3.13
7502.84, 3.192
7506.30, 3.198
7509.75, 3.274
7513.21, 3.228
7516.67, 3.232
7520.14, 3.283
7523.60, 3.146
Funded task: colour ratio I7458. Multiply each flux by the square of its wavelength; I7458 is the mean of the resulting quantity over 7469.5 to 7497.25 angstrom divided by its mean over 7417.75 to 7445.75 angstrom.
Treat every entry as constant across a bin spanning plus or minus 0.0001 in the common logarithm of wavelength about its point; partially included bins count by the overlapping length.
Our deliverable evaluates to 1.1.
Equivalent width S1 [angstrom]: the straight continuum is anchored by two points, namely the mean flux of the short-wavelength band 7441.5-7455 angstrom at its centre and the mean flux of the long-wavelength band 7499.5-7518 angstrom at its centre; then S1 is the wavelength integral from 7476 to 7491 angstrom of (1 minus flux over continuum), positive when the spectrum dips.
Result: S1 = -0.9 angstrom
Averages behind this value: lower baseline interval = 2.65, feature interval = 3.16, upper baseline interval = 3.22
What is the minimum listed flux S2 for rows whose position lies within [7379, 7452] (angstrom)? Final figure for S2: 2.507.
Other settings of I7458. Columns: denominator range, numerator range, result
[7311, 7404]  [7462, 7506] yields 1.03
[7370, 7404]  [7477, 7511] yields 1.06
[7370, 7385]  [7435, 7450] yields 0.84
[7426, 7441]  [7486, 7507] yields 1.09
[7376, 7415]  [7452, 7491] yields 1.02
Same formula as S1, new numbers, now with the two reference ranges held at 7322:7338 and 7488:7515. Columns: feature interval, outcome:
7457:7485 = 0.73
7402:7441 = 1.29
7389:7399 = 0.59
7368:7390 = -0.61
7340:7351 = 0.12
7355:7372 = -0.31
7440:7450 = 1.79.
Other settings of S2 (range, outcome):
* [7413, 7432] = 2.985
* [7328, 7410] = 2.785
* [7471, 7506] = 2.998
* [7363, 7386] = 3.125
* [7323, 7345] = 2.979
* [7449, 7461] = 2.762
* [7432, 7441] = 2.702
